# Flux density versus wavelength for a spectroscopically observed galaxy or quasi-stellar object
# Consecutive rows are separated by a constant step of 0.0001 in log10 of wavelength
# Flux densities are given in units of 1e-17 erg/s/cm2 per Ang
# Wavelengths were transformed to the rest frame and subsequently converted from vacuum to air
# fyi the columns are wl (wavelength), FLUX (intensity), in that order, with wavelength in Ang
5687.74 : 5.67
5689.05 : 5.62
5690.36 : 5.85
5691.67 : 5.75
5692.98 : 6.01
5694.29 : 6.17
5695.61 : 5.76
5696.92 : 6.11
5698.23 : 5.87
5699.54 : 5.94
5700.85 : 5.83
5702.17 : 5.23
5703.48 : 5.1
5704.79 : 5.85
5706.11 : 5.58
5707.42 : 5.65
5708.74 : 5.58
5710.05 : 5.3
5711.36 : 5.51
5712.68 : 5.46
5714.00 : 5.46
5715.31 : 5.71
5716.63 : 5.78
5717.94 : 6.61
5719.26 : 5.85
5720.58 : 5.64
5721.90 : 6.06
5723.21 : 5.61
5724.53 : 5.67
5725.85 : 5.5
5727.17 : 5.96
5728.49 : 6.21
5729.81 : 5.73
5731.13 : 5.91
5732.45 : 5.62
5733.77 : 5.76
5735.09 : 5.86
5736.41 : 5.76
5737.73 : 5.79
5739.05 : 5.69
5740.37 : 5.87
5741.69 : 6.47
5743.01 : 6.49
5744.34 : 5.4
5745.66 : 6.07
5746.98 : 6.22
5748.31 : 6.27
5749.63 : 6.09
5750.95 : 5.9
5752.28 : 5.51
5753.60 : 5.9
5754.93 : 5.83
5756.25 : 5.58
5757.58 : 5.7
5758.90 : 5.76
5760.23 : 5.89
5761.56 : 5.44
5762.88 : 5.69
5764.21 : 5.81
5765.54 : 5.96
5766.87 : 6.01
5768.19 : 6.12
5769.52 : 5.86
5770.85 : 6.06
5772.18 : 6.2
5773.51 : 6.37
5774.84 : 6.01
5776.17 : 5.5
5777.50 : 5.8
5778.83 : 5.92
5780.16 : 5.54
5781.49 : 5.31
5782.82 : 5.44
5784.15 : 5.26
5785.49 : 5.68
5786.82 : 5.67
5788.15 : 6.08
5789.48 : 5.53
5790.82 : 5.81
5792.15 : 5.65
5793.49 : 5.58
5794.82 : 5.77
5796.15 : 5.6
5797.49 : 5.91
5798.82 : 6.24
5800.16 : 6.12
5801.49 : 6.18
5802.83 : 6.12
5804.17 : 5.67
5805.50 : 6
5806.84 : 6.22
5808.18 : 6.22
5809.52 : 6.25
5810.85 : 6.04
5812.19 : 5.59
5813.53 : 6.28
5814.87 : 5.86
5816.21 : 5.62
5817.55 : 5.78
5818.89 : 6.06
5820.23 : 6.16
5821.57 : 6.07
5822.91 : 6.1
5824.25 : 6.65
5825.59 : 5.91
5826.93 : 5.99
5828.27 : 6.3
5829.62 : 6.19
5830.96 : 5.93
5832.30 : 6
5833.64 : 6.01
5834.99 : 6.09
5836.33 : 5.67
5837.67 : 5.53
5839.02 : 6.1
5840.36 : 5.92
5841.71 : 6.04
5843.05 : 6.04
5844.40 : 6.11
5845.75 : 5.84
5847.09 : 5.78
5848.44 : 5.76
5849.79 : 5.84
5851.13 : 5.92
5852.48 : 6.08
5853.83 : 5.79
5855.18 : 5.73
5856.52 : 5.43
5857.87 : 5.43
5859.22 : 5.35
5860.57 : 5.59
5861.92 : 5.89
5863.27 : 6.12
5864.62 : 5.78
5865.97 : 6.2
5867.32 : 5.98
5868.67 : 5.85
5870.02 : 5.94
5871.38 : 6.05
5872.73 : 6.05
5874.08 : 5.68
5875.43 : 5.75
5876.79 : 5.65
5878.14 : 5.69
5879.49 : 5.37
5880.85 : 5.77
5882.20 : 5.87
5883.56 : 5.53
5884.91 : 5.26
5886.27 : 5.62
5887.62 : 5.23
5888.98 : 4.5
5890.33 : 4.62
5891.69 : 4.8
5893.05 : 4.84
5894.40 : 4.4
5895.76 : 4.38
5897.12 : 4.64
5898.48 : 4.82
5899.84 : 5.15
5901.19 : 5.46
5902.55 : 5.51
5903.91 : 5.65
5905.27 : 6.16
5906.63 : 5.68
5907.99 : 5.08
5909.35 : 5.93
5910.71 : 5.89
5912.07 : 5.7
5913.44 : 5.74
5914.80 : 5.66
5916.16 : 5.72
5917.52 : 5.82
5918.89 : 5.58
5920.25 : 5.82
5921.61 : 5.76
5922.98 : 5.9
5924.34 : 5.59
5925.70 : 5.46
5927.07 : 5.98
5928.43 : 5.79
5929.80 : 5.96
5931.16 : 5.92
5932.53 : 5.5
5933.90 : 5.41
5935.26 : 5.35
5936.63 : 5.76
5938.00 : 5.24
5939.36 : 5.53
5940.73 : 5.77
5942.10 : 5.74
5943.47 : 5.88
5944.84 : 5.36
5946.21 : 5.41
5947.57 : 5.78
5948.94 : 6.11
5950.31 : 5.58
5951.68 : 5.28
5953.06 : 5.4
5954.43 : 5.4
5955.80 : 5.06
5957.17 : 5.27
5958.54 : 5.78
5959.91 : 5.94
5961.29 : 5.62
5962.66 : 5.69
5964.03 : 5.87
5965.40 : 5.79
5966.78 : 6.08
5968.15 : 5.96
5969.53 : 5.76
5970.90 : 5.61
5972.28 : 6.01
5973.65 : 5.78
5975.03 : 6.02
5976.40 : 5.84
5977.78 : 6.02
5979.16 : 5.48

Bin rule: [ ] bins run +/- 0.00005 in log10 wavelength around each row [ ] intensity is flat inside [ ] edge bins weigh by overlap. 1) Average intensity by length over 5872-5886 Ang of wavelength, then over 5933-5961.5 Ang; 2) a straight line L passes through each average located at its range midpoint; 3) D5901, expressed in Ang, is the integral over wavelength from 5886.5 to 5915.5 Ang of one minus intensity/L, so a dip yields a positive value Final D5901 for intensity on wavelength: 2.0 Ang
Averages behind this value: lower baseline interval 5.66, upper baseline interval 5.55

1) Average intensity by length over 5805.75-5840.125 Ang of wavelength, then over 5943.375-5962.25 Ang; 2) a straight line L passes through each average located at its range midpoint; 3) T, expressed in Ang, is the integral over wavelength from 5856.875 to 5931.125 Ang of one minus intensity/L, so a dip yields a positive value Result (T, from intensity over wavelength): 2.8 Ang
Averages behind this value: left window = 6.02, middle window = 5.55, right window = 5.55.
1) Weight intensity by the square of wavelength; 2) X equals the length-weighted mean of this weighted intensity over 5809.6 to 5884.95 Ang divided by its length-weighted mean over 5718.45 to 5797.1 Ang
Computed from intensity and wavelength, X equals 1.0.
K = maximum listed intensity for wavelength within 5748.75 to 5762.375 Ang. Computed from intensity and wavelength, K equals 6.09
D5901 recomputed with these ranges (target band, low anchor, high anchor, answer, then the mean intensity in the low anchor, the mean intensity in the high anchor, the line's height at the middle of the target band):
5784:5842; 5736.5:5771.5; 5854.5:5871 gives -1.1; 5.9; 5.78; 5.83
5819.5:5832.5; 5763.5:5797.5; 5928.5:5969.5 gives -0.9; 5.78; 5.64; 5.74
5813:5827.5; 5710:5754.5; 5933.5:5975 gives -0.7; 5.85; 5.65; 5.77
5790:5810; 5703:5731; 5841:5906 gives -1.1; 5.71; 5.56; 5.63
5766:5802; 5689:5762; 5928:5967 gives -0.4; 5.8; 5.62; 5.75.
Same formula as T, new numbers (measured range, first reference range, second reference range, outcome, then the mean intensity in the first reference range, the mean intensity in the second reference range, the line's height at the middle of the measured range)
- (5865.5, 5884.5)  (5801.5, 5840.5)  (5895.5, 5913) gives -0.6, 6.02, 5.42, 5.63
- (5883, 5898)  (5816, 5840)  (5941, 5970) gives 2.4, 6.02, 5.66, 5.84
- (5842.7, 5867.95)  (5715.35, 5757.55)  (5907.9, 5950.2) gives -0.2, 5.88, 5.69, 5.76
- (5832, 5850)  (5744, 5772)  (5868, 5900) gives -1.3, 5.87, 5.31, 5.5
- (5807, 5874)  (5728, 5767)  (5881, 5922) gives -4.5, 5.87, 5.36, 5.56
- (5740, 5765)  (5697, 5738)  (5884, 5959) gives -0.9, 5.73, 5.47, 5.68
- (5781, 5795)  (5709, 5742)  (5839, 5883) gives 0.5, 5.78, 5.82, 5.8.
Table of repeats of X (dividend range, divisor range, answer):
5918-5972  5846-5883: 1.00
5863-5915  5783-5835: 0.95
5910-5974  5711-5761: 1.04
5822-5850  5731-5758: 1.05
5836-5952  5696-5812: 1.01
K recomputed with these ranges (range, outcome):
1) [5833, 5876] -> 6.2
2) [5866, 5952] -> 6.16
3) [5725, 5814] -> 6.49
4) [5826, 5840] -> 6.3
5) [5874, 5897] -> 5.87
